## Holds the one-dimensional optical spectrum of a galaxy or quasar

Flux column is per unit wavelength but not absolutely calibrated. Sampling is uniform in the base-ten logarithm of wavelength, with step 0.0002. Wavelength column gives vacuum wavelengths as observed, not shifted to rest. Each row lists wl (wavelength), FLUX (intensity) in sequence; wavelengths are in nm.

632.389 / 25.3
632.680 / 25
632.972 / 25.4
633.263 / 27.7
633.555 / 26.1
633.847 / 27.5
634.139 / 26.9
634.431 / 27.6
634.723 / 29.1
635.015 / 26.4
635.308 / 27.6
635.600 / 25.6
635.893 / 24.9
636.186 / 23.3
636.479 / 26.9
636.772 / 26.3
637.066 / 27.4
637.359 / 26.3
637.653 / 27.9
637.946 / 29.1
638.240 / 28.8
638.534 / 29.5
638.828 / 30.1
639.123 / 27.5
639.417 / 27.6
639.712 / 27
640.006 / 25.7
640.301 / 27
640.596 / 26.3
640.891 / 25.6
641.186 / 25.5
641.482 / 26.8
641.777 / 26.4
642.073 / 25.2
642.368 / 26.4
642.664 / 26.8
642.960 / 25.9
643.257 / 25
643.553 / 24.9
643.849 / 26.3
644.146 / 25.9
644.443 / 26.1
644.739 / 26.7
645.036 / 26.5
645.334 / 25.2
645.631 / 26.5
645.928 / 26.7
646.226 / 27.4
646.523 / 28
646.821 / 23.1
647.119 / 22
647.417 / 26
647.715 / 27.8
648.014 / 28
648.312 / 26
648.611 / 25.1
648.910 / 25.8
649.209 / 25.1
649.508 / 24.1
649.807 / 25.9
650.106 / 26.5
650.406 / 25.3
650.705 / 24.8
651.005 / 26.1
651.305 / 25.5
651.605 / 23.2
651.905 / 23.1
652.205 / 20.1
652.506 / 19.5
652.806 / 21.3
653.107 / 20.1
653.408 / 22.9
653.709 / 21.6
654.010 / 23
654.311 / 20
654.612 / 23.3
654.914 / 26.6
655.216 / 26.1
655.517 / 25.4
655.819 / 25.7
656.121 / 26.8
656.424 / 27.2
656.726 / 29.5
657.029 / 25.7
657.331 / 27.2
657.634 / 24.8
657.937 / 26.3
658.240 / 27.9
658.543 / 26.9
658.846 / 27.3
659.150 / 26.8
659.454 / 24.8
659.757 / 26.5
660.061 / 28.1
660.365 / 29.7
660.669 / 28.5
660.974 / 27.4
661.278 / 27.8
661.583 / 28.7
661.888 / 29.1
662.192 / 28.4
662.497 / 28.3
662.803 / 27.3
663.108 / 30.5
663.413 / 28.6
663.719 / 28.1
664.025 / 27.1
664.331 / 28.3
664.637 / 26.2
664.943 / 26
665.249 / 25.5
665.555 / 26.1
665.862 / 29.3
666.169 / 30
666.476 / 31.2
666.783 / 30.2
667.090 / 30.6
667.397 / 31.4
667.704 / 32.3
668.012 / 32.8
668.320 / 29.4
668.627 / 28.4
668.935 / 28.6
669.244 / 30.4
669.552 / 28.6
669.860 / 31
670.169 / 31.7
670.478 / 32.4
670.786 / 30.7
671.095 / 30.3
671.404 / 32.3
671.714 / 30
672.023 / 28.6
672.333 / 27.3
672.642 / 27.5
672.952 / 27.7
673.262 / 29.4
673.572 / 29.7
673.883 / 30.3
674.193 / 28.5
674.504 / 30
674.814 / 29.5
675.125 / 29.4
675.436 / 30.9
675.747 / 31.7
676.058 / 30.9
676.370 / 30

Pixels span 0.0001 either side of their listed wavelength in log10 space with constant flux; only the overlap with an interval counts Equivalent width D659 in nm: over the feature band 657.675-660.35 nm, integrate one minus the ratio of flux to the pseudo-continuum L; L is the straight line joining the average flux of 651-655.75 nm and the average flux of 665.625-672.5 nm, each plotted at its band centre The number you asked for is -0.14 nm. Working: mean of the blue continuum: 22.9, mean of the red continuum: 30.3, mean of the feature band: 26.9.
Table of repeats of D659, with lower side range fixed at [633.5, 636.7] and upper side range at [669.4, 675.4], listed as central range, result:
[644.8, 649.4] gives 0.27 nm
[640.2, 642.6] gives 0.08 nm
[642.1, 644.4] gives 0.12 nm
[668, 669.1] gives 0.00 nm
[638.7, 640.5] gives -0.03 nm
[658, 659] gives 0.05 nm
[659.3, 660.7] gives 0.06 nm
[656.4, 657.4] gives 0.03 nm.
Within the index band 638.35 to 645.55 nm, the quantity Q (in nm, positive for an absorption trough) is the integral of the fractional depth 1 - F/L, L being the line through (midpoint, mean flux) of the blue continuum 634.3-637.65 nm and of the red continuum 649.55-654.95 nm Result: -0.34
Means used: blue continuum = 26.5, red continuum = 23.2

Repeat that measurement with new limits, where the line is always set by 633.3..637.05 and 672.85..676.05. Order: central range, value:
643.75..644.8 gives 0.043 nm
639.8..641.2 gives 0.047 nm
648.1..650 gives 0.155 nm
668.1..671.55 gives -0.113 nm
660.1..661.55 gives 0.016 nm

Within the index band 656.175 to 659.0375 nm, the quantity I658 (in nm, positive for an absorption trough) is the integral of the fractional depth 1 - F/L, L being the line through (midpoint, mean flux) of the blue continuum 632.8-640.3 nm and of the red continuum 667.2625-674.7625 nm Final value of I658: 0.19 nm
